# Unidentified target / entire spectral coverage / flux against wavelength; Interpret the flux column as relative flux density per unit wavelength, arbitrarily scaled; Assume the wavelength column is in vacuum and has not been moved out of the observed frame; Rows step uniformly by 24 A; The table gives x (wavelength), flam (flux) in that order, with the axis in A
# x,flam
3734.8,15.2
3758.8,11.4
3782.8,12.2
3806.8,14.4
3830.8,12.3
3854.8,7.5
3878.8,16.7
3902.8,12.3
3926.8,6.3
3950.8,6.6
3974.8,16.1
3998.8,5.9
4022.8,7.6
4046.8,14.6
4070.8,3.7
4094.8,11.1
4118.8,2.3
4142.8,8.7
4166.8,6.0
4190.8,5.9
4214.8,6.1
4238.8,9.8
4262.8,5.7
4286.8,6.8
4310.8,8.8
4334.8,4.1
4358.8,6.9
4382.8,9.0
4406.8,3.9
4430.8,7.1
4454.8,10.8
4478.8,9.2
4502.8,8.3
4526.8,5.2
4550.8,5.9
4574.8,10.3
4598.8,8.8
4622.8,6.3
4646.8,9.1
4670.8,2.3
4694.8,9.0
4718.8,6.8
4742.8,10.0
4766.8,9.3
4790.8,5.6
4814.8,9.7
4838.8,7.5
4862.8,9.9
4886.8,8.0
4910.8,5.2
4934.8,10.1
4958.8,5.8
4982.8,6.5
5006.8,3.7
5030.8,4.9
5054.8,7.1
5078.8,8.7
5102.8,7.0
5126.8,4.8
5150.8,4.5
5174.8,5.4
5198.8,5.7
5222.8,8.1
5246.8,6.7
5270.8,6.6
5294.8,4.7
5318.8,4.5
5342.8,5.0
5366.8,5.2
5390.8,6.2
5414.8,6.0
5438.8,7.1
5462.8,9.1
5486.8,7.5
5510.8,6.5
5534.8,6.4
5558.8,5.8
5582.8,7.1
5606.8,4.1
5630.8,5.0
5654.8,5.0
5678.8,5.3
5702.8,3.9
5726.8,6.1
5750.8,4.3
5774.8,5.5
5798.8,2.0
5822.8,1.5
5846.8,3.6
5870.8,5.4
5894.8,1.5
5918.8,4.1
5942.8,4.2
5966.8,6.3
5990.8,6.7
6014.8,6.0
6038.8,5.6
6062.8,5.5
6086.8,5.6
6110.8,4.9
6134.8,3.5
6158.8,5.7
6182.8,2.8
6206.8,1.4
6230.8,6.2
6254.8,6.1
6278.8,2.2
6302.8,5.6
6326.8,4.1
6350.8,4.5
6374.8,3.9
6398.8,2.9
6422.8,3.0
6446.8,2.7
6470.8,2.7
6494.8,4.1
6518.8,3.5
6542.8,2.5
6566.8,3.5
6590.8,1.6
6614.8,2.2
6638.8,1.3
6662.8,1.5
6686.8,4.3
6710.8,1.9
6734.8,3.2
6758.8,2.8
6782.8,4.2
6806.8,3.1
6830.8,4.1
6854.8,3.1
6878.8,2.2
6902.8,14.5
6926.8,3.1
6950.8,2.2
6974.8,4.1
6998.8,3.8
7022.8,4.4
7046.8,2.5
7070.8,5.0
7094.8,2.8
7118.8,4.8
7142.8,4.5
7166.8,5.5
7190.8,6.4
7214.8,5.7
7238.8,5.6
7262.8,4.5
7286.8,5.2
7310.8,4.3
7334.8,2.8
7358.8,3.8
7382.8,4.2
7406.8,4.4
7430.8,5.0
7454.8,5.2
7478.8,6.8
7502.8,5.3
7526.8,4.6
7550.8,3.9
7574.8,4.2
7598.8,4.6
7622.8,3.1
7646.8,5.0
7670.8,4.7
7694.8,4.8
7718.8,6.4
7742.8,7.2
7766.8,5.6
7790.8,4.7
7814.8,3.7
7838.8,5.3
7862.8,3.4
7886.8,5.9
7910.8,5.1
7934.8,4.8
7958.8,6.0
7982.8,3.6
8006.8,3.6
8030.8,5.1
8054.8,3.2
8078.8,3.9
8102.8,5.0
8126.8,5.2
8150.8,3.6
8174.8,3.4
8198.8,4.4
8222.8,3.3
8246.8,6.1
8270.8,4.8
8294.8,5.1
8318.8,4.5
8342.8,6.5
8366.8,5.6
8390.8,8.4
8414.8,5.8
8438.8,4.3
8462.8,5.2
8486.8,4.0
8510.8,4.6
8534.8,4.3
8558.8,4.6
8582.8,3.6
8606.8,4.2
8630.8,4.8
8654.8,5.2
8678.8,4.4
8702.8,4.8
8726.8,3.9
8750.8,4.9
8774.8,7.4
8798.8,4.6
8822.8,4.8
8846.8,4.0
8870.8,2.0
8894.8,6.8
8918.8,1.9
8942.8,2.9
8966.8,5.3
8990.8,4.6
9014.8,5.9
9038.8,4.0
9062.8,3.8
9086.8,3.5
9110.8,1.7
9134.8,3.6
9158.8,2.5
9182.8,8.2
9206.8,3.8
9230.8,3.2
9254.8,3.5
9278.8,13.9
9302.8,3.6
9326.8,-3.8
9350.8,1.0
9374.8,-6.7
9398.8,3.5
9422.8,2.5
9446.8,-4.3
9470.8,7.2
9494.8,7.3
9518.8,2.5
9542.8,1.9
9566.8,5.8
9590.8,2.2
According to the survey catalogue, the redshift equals 0.852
